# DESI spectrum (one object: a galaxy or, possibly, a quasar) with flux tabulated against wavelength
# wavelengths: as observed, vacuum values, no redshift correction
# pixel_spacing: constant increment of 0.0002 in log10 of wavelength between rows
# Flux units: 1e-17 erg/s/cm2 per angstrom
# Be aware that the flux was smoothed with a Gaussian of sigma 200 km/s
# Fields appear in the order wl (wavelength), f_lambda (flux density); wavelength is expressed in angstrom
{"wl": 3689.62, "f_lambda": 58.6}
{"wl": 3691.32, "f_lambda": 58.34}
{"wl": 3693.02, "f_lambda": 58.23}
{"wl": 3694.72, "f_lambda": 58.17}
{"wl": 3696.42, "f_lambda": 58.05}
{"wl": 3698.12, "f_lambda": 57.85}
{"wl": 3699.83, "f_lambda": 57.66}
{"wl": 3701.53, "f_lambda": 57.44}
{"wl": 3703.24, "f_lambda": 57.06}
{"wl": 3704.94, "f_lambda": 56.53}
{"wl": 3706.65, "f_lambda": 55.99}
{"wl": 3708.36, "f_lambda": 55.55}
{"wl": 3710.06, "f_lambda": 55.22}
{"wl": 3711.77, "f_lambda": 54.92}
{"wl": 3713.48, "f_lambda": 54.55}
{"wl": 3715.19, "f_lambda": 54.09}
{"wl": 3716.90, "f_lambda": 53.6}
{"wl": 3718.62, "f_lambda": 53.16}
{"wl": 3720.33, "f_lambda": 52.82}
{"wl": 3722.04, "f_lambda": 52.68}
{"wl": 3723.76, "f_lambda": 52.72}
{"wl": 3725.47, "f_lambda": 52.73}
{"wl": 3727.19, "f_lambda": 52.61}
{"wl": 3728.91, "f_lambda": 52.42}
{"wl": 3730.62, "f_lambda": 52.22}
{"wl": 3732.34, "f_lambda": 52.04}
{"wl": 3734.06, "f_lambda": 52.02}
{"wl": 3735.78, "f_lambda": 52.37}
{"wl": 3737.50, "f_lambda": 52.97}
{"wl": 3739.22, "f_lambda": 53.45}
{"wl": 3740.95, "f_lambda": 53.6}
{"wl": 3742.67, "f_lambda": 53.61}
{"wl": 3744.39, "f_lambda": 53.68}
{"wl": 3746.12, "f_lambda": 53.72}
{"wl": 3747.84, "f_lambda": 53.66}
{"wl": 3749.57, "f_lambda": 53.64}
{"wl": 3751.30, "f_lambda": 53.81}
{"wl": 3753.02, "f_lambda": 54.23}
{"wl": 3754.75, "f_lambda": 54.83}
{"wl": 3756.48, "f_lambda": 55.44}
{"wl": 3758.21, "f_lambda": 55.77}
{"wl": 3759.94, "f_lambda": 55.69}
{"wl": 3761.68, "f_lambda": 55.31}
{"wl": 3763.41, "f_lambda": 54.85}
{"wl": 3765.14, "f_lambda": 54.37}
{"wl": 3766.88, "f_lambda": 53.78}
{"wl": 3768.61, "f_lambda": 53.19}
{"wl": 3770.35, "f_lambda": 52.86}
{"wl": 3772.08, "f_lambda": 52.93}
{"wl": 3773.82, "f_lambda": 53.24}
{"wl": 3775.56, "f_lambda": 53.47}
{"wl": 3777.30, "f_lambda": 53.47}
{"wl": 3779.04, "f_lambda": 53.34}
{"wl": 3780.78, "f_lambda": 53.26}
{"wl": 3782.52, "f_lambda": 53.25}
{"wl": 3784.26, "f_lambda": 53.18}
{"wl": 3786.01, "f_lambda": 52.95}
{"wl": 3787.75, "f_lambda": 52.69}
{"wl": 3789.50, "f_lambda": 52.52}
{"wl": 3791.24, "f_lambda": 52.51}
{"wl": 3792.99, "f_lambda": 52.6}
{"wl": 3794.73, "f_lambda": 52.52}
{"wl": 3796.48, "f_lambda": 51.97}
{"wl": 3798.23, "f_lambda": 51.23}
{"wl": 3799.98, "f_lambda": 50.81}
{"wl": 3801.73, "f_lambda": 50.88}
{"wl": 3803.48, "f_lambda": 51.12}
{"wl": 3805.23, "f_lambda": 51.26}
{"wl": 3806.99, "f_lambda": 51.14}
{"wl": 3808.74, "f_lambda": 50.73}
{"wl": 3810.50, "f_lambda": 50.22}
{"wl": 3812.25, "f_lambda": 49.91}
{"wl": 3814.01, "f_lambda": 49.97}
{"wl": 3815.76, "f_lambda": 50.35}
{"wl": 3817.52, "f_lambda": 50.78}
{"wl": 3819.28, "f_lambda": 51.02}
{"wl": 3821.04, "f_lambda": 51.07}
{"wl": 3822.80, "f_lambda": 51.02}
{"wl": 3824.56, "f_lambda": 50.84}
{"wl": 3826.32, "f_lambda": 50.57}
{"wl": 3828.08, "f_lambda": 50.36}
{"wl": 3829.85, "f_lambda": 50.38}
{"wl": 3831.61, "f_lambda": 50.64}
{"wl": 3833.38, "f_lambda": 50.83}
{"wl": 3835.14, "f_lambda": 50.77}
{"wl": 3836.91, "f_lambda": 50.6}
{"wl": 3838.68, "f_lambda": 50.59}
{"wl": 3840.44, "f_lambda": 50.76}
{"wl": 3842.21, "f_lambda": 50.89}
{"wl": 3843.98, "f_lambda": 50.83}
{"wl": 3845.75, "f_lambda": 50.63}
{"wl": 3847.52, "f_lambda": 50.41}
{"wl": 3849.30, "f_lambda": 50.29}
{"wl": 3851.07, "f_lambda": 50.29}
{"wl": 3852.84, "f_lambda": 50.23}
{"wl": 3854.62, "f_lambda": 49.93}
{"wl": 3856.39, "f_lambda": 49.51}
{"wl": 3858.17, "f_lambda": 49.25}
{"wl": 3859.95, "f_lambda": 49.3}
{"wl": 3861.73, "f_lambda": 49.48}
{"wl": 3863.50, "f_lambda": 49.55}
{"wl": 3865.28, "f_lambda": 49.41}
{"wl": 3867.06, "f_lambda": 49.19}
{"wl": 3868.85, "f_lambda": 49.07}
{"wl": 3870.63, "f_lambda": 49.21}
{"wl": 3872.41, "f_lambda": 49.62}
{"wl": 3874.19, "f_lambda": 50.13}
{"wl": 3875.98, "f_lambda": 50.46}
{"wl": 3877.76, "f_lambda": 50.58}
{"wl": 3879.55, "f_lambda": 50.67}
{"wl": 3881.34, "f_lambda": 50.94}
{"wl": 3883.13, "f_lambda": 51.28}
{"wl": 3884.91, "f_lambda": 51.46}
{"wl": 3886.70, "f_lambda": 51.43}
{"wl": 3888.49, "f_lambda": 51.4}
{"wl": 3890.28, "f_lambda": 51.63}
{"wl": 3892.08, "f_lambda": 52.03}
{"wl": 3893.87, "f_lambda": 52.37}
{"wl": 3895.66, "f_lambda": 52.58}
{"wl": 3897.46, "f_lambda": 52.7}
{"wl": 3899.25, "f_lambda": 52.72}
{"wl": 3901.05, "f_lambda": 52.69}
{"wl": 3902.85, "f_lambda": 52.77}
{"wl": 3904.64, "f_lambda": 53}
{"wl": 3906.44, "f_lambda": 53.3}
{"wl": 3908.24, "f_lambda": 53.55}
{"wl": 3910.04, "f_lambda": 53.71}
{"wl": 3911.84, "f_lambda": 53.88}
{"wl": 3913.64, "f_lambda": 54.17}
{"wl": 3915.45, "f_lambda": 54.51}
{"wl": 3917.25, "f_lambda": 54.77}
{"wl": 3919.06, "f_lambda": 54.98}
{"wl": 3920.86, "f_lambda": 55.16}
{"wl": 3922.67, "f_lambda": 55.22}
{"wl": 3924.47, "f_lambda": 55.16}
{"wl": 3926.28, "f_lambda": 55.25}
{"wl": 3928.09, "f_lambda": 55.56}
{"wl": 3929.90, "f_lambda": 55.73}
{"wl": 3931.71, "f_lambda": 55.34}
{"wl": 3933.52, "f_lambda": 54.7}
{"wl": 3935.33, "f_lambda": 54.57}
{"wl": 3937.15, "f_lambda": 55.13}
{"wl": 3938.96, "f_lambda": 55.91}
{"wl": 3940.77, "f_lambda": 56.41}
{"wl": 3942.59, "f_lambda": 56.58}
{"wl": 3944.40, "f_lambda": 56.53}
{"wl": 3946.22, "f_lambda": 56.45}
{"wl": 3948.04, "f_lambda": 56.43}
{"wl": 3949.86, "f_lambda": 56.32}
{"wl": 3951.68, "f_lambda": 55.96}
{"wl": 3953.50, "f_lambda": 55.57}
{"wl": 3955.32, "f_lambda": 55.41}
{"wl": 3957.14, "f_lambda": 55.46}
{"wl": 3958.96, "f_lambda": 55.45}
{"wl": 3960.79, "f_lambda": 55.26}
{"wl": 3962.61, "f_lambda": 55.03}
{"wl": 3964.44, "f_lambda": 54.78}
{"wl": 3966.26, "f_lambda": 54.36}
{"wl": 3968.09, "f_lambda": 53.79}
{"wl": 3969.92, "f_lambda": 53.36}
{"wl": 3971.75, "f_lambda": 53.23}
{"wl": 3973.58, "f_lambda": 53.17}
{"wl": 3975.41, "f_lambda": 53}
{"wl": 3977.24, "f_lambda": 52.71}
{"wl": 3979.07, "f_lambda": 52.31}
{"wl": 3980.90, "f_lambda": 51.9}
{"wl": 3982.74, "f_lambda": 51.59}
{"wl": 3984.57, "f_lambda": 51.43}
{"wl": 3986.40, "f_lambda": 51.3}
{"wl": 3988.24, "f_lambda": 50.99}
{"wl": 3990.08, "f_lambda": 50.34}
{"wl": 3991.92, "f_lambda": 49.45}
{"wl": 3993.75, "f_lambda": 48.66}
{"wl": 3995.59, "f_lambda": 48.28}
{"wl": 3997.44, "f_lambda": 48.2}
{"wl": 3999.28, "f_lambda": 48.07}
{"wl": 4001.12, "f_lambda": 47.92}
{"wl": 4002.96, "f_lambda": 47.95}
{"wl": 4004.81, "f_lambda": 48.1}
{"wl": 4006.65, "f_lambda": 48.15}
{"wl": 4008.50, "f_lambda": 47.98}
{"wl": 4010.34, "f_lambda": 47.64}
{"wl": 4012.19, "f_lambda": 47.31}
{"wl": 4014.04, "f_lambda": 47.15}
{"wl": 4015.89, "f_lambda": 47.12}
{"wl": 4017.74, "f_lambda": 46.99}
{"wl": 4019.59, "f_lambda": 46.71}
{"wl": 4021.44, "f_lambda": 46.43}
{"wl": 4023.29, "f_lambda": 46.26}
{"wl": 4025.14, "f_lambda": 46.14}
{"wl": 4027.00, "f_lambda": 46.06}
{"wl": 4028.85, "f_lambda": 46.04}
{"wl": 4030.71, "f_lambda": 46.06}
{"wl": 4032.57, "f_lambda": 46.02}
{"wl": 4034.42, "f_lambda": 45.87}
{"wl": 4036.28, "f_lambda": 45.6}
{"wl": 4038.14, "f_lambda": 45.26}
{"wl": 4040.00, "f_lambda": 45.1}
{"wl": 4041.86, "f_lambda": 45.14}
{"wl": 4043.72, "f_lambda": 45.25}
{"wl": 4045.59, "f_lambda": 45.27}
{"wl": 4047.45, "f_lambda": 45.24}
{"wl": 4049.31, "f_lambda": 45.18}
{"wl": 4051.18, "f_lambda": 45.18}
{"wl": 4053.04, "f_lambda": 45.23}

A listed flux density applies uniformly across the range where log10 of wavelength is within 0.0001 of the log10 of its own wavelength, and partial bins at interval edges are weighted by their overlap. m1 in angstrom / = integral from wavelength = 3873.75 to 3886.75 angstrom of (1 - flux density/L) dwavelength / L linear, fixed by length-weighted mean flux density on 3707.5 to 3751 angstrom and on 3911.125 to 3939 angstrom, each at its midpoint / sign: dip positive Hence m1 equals 0.9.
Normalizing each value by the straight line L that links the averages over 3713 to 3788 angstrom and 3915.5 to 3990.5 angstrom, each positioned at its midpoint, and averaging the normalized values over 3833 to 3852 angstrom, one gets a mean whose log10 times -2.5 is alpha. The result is 0.07 mag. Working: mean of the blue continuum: 53.5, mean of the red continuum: 54.5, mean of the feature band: 50.6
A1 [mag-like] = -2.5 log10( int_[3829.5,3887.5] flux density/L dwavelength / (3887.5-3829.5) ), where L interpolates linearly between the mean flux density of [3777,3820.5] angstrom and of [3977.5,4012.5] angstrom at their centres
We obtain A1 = 0.02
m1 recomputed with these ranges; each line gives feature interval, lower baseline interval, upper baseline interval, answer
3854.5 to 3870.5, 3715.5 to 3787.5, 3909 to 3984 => 1.4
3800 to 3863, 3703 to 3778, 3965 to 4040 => 2.0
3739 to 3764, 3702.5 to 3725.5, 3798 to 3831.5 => -0.6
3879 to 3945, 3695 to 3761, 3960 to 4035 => -3.5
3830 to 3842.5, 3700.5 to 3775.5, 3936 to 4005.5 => 0.7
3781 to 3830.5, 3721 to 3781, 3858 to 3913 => 1.2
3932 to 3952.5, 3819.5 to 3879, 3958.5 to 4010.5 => -2.0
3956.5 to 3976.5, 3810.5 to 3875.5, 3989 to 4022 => -2.4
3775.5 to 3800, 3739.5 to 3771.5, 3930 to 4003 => 0.6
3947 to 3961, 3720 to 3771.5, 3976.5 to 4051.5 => -1.9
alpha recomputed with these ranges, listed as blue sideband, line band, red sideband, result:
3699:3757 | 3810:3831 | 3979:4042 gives 0.030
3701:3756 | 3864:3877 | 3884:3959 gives 0.097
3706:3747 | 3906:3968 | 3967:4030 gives -0.103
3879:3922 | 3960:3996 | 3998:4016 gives -0.067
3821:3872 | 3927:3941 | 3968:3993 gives -0.082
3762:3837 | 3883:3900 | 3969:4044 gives -0.035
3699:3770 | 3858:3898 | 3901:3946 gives 0.084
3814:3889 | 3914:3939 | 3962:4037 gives -0.108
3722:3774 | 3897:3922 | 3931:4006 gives -0.011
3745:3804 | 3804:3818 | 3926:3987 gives 0.063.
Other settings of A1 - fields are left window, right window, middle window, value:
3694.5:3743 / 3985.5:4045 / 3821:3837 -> 0.022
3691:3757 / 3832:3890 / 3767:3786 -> -0.007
